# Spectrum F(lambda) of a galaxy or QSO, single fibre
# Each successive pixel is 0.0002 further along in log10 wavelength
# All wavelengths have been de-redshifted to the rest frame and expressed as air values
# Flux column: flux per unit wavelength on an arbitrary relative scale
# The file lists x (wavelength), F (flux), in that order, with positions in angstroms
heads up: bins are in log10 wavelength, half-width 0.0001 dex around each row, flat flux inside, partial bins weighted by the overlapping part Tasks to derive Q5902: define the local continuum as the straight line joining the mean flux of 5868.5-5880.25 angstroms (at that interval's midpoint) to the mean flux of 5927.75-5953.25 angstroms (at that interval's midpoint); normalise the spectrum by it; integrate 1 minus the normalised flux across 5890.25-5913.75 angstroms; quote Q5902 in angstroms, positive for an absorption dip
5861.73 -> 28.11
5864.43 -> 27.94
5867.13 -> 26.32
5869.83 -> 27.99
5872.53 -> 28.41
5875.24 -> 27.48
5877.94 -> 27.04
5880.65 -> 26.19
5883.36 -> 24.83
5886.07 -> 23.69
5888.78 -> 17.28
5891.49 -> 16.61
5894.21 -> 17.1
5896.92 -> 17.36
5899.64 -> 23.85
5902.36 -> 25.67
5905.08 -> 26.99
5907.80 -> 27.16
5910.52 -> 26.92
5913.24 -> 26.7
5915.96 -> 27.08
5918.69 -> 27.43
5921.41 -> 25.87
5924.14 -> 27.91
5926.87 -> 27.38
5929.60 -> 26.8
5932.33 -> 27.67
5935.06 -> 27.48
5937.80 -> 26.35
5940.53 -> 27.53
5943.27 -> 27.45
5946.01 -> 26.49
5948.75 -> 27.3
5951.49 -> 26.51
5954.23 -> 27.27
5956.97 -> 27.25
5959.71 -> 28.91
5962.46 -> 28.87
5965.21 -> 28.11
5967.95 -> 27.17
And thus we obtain 3.7 angstroms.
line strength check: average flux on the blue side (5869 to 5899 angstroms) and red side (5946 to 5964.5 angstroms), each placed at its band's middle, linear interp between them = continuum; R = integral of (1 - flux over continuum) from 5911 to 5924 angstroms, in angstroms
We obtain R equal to -0.89 angstroms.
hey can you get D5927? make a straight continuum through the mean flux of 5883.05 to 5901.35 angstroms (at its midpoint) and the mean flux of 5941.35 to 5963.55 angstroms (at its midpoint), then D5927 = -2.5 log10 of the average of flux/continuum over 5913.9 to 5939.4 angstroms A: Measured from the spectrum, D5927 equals -0.12 mag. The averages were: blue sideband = 19.9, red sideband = 27.5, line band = 27.1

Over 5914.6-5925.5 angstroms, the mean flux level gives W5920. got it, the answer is 27.1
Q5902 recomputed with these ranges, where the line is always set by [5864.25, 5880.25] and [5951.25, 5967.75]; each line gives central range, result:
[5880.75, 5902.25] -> 5.27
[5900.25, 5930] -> 0.89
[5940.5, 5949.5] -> 0.22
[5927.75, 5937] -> 0.16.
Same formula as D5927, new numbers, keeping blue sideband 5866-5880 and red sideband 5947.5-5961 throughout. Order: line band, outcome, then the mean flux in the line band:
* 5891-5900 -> 0.44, 18.4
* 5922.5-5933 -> 0.00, 27.4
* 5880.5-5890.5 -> 0.22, 22.4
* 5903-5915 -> 0.02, 26.9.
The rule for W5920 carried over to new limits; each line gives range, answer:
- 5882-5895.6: 19.9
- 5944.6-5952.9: 26.8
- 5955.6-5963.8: 28.3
